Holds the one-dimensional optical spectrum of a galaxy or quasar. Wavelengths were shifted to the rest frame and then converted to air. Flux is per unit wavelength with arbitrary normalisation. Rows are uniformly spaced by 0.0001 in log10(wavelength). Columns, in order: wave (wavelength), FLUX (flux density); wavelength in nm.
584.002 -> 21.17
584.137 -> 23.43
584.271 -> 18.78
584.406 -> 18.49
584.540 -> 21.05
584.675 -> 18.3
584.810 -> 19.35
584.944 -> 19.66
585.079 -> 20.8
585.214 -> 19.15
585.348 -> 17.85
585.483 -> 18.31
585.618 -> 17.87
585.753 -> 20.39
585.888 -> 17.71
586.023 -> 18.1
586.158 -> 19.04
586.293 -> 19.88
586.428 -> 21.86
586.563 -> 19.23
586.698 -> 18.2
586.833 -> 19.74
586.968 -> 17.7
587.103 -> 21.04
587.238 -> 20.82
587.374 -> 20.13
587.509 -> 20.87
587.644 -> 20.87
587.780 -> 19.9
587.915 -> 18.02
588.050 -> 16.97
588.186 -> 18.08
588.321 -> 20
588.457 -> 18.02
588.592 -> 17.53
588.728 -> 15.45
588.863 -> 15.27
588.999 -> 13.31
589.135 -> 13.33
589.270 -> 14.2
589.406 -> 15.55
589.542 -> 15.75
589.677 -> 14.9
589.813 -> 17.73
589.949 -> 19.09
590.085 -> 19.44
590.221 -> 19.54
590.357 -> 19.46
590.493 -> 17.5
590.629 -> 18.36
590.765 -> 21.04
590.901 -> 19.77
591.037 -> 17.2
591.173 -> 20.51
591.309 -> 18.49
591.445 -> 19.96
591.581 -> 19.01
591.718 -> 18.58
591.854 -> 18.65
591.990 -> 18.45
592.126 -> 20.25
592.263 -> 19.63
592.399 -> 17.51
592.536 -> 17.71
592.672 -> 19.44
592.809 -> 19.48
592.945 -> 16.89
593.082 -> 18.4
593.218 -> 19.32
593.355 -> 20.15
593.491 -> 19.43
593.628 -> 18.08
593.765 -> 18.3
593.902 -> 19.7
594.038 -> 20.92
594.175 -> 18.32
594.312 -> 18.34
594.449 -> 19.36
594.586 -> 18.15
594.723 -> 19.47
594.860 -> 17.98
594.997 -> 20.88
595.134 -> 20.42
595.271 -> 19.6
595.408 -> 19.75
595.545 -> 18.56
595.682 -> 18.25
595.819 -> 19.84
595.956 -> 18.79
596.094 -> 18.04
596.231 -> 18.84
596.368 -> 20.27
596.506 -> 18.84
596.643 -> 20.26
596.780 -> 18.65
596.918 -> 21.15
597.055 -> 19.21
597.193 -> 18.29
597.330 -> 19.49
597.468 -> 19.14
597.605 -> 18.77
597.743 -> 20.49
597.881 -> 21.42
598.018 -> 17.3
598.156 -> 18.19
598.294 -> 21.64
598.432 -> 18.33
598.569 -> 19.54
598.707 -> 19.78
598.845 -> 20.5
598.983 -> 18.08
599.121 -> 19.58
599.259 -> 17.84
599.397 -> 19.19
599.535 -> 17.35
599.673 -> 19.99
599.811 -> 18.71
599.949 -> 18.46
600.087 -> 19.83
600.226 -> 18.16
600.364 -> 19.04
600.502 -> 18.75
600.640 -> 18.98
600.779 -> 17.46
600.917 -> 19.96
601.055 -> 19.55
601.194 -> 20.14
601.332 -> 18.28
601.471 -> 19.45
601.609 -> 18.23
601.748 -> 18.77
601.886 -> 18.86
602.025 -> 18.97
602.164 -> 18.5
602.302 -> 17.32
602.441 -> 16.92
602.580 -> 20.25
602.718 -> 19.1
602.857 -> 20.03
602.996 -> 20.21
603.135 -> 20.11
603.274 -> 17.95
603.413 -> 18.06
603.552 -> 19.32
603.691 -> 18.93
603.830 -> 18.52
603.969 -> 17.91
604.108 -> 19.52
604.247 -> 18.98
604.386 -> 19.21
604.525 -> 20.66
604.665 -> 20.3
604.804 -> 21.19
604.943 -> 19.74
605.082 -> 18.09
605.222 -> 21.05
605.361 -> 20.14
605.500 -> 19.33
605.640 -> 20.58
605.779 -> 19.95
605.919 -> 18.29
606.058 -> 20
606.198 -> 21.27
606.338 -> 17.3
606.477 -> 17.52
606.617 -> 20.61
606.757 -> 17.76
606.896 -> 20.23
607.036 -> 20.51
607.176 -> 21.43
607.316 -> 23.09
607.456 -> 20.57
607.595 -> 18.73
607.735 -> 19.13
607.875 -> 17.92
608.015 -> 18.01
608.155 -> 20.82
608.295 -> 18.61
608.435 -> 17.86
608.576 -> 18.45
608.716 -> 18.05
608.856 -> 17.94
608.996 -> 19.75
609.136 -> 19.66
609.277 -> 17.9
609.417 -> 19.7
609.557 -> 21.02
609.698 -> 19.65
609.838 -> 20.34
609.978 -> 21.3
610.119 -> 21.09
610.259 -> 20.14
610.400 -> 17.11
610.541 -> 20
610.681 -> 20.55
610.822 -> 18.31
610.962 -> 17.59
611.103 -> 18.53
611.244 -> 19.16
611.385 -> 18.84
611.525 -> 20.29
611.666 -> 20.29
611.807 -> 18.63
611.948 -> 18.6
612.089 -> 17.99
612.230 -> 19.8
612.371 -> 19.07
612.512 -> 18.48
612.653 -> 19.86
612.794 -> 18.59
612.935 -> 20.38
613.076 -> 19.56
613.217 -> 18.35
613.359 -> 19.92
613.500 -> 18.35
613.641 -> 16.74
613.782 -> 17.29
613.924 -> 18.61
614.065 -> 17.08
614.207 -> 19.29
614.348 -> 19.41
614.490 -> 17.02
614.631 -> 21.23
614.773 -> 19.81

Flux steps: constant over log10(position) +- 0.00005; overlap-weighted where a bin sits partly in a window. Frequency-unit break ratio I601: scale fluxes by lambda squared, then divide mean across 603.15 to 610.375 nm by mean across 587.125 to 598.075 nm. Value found 1.09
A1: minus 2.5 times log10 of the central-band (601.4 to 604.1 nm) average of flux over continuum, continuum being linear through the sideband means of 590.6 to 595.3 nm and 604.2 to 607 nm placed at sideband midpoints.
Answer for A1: 0.04 mag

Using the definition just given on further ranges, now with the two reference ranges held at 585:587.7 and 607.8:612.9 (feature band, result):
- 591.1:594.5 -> 0.02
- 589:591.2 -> 0.11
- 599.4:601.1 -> 0.02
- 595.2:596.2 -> 0.02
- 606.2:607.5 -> -0.04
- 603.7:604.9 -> -0.02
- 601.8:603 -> 0.02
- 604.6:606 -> -0.04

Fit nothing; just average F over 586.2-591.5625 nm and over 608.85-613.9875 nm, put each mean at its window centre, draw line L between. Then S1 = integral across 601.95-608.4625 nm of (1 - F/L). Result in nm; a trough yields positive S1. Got -0.15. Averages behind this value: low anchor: 18.3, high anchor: 19.2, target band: 19.4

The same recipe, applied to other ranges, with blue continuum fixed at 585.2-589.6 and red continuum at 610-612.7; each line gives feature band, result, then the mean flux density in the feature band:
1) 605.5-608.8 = -0.07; 19.4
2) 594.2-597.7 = -0.13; 19.2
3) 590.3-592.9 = -0.09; 19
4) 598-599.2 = -0.04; 19.3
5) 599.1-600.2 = -0.01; 18.8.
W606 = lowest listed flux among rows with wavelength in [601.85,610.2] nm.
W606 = 16.92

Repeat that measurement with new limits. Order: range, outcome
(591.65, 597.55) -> 16.89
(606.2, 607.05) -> 17.3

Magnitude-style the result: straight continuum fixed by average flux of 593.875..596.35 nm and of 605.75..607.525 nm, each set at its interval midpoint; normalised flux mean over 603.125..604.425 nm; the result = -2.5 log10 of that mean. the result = 0.052 mag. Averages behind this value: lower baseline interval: 19.2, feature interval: 18.8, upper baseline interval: 19.9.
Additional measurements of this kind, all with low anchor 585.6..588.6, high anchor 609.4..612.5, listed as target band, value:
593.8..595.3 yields 0.00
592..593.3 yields 0.03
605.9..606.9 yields 0.02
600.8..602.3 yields 0.02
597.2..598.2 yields 0.01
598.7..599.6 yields 0.03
